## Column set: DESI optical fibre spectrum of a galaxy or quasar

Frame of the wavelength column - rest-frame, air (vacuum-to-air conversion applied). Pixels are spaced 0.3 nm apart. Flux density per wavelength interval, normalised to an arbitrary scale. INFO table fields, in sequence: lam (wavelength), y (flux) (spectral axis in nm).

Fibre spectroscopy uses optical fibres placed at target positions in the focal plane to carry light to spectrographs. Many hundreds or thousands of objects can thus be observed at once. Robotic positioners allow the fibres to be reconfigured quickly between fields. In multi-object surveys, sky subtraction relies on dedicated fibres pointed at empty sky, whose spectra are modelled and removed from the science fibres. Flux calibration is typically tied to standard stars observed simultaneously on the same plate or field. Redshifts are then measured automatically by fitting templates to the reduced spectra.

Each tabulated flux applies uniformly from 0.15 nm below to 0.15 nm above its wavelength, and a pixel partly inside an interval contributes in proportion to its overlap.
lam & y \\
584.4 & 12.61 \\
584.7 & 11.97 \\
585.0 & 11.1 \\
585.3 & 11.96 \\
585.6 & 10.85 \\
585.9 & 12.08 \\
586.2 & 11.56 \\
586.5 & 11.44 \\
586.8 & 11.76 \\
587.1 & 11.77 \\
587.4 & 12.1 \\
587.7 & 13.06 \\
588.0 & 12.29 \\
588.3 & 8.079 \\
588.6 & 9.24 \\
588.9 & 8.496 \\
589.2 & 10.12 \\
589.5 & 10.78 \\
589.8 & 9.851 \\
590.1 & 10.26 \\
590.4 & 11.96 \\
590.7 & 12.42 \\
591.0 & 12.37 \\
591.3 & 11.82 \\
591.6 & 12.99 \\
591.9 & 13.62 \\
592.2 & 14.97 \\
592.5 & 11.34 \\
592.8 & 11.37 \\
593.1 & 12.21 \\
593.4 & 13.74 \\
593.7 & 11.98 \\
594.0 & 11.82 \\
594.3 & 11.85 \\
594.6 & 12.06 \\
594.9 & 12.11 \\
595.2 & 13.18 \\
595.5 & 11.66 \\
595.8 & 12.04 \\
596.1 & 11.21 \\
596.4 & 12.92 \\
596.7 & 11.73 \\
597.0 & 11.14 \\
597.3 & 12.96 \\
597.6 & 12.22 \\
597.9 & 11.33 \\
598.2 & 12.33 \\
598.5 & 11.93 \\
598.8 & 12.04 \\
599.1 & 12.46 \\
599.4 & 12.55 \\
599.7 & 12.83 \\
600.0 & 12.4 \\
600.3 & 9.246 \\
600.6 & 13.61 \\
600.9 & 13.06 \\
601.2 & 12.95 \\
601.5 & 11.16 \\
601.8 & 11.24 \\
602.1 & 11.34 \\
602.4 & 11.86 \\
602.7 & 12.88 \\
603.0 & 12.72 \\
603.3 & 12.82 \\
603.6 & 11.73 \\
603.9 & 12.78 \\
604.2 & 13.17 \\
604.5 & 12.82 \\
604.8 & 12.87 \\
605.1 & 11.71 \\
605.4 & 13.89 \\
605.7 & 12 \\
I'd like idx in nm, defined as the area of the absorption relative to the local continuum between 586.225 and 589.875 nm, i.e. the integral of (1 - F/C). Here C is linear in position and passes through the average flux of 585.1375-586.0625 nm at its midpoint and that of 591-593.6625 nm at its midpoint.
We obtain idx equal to 0.366 nm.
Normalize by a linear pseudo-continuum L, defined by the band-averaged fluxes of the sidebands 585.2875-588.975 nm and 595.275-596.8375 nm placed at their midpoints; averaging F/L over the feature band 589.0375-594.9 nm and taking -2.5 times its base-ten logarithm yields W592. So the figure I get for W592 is -0.03 mag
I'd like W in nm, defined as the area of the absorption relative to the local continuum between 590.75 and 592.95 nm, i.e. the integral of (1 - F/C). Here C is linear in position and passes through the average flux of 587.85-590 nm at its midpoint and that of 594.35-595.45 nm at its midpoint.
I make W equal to -0.31 nm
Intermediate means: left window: 9.85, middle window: 12.6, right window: 12.3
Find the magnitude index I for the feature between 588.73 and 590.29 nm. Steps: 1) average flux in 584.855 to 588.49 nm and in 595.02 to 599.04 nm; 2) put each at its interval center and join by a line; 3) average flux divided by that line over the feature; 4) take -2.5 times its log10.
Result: 0.17 mag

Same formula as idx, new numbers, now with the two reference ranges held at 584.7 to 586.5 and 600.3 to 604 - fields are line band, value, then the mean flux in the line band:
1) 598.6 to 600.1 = -0.04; 12.4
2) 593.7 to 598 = -0.02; 12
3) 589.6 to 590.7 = 0.07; 10.9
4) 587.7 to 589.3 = 0.23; 9.95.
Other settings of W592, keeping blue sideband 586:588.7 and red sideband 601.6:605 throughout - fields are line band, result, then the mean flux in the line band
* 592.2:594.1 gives -0.06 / 12.3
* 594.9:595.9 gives -0.04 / 12.3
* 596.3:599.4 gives -0.01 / 12.1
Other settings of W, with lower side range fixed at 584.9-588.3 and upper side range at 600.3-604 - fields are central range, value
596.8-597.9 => 0.005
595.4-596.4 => 0.014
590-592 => -0.068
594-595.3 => -0.029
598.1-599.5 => -0.018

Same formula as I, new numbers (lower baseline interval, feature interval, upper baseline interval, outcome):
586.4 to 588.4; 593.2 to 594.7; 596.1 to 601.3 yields -0.03 mag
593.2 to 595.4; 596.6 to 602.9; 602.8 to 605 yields 0.04 mag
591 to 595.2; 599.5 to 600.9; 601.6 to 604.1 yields 0.01 mag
